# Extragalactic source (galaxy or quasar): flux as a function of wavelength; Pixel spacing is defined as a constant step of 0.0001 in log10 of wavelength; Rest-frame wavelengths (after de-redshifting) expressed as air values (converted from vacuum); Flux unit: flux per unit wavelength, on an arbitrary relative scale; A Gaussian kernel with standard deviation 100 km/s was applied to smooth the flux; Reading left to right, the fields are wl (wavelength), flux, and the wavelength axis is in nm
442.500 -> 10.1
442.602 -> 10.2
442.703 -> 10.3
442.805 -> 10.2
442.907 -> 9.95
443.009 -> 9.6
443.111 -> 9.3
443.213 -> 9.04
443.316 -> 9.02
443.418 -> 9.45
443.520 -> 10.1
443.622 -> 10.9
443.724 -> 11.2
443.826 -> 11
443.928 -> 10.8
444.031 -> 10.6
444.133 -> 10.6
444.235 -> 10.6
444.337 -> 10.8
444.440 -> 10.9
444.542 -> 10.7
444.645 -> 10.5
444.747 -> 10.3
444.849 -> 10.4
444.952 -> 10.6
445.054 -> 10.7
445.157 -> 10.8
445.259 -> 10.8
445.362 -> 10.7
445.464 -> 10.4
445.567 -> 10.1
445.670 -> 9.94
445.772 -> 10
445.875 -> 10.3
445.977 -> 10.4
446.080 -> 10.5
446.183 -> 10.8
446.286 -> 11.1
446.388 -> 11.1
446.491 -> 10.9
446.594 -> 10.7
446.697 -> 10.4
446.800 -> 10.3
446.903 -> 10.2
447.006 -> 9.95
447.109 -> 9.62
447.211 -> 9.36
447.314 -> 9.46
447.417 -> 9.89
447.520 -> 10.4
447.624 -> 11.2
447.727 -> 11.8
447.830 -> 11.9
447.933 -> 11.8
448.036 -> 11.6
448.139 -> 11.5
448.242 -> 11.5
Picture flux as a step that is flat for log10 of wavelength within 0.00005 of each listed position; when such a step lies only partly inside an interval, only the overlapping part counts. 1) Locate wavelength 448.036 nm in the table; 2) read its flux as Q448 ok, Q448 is 11.6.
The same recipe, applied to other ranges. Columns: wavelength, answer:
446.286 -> 11.1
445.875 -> 10.3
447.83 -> 11.9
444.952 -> 10.6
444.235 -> 10.6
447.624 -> 11.2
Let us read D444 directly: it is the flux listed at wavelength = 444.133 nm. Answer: 10.6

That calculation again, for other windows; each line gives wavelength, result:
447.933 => 11.8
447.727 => 11.8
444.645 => 10.5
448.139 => 11.5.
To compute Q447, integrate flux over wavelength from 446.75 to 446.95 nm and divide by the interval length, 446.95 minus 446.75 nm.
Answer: 10.2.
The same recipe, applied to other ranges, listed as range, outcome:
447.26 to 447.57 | 9.91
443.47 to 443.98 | 10.8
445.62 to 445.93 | 10.1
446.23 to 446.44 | 11.1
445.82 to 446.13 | 10.4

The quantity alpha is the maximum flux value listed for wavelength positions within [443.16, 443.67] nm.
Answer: 10.9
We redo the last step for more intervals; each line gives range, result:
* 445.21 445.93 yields 10.8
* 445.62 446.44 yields 11.1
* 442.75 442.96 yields 10.2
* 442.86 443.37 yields 9.95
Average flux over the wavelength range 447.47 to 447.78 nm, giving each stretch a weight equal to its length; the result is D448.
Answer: 11.1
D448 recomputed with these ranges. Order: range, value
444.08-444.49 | 10.7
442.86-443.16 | 9.61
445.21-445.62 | 10.5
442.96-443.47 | 9.27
